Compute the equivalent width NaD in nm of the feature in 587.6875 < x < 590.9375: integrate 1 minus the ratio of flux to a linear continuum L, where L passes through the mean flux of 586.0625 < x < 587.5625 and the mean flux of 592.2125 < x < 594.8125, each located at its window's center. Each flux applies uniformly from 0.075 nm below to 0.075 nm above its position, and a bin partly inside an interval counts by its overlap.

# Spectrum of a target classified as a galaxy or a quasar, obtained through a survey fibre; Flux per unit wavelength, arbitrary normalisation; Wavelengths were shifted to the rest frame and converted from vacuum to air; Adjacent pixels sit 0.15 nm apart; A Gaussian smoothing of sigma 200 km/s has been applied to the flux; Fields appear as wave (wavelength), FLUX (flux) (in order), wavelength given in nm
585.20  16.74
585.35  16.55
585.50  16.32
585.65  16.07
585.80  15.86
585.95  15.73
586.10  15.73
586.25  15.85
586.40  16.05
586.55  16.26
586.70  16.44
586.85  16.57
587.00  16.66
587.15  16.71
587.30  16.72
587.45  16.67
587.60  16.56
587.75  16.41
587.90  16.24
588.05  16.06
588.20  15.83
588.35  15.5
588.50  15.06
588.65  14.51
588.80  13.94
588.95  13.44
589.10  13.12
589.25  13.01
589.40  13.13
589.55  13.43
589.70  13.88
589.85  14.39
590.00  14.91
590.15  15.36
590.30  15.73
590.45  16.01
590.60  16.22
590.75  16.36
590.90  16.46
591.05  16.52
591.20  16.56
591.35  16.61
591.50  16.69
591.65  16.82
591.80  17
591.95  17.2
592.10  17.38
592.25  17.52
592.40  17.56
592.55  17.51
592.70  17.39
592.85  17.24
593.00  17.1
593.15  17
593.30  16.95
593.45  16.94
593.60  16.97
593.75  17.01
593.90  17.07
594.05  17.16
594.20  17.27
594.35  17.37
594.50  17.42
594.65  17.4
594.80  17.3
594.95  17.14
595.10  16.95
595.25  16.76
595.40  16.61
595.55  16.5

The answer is 0.34 nm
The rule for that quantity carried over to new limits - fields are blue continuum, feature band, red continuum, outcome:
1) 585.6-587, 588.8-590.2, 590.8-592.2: 0.229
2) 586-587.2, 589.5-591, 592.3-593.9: 0.130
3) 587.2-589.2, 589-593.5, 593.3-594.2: 0.074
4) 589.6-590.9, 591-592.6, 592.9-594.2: -0.086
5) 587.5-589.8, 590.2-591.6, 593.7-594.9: -0.056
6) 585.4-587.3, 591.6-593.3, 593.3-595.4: -0.035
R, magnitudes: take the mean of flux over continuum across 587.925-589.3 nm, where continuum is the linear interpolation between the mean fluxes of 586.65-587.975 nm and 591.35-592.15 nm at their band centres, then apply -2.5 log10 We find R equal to 0.15 mag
